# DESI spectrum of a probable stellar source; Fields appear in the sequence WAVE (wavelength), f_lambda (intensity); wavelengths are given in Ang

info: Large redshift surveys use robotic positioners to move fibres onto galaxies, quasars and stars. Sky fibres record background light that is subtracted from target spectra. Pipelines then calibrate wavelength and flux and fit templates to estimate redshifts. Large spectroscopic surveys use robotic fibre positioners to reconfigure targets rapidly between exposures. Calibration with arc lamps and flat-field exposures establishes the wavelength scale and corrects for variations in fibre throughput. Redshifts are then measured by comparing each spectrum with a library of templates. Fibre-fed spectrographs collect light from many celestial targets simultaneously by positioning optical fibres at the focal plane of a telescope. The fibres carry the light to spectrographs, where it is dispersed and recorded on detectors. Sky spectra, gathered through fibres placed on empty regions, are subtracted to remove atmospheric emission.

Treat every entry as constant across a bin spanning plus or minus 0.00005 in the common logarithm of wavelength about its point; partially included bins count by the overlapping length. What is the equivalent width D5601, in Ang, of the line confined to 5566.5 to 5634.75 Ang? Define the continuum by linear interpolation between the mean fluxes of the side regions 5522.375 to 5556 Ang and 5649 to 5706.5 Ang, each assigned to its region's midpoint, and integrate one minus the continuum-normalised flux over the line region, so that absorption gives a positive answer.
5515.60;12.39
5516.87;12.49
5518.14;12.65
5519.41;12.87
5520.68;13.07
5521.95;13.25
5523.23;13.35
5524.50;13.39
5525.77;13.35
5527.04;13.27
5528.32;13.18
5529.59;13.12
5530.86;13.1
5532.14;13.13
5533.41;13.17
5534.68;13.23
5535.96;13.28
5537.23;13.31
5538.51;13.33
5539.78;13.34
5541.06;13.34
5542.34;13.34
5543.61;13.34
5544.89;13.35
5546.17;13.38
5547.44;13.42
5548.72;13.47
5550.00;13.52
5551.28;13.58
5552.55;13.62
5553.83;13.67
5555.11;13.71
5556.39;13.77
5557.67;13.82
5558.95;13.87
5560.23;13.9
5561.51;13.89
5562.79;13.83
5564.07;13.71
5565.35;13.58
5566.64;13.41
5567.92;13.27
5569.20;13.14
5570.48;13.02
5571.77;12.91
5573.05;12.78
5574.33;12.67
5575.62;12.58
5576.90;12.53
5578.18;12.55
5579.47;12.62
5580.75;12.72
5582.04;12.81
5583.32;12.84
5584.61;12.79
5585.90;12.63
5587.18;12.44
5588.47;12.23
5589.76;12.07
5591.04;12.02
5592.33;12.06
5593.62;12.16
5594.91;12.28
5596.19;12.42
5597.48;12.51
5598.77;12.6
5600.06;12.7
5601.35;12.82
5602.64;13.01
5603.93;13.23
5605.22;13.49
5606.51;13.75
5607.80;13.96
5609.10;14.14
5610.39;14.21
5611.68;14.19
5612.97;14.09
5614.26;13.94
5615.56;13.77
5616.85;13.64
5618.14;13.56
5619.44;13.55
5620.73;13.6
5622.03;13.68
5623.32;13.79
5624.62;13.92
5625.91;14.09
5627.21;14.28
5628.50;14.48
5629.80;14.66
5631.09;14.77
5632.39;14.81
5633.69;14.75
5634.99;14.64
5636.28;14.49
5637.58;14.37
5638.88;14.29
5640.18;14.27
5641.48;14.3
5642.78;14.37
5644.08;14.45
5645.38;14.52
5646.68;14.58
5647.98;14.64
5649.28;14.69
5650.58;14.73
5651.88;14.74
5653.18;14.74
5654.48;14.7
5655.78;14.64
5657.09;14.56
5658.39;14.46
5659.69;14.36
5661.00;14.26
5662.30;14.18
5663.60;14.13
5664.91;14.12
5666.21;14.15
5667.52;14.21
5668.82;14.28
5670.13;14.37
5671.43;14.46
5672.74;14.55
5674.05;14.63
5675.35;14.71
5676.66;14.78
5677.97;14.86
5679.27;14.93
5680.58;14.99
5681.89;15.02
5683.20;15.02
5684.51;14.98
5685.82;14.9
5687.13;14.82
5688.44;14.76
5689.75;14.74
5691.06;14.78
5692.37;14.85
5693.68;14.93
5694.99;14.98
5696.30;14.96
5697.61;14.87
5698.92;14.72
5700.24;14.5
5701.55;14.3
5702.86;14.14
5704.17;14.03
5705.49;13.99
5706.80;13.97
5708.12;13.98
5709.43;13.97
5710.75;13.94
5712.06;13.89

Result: 3.2 Ang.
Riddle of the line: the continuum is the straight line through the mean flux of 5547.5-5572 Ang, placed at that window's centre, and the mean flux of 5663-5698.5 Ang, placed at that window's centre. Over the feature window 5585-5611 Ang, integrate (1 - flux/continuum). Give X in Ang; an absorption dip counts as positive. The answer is 2.04 Ang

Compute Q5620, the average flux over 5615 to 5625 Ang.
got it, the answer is 13.7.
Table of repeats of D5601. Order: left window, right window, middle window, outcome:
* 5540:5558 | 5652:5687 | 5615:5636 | 0.1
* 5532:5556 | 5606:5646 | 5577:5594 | 1.6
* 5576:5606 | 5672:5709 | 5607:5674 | -3.4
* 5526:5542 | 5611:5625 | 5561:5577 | 0.3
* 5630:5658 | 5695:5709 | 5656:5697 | -0.5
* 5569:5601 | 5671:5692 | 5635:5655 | -0.8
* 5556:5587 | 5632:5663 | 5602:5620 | 0.1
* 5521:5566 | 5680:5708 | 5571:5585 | 1.0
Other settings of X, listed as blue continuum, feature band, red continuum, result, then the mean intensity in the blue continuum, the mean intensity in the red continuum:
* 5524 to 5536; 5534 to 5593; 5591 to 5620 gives 0.38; 13.2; 13.2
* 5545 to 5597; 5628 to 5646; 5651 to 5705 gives -0.65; 13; 14.6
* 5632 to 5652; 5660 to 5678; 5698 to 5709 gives 0.00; 14.5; 14.2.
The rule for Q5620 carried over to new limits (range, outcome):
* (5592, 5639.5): 13.7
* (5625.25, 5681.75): 14.5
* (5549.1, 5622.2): 13.2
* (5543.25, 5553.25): 13.5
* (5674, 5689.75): 14.9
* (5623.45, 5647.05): 14.4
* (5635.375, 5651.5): 14.5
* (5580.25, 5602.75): 12.5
